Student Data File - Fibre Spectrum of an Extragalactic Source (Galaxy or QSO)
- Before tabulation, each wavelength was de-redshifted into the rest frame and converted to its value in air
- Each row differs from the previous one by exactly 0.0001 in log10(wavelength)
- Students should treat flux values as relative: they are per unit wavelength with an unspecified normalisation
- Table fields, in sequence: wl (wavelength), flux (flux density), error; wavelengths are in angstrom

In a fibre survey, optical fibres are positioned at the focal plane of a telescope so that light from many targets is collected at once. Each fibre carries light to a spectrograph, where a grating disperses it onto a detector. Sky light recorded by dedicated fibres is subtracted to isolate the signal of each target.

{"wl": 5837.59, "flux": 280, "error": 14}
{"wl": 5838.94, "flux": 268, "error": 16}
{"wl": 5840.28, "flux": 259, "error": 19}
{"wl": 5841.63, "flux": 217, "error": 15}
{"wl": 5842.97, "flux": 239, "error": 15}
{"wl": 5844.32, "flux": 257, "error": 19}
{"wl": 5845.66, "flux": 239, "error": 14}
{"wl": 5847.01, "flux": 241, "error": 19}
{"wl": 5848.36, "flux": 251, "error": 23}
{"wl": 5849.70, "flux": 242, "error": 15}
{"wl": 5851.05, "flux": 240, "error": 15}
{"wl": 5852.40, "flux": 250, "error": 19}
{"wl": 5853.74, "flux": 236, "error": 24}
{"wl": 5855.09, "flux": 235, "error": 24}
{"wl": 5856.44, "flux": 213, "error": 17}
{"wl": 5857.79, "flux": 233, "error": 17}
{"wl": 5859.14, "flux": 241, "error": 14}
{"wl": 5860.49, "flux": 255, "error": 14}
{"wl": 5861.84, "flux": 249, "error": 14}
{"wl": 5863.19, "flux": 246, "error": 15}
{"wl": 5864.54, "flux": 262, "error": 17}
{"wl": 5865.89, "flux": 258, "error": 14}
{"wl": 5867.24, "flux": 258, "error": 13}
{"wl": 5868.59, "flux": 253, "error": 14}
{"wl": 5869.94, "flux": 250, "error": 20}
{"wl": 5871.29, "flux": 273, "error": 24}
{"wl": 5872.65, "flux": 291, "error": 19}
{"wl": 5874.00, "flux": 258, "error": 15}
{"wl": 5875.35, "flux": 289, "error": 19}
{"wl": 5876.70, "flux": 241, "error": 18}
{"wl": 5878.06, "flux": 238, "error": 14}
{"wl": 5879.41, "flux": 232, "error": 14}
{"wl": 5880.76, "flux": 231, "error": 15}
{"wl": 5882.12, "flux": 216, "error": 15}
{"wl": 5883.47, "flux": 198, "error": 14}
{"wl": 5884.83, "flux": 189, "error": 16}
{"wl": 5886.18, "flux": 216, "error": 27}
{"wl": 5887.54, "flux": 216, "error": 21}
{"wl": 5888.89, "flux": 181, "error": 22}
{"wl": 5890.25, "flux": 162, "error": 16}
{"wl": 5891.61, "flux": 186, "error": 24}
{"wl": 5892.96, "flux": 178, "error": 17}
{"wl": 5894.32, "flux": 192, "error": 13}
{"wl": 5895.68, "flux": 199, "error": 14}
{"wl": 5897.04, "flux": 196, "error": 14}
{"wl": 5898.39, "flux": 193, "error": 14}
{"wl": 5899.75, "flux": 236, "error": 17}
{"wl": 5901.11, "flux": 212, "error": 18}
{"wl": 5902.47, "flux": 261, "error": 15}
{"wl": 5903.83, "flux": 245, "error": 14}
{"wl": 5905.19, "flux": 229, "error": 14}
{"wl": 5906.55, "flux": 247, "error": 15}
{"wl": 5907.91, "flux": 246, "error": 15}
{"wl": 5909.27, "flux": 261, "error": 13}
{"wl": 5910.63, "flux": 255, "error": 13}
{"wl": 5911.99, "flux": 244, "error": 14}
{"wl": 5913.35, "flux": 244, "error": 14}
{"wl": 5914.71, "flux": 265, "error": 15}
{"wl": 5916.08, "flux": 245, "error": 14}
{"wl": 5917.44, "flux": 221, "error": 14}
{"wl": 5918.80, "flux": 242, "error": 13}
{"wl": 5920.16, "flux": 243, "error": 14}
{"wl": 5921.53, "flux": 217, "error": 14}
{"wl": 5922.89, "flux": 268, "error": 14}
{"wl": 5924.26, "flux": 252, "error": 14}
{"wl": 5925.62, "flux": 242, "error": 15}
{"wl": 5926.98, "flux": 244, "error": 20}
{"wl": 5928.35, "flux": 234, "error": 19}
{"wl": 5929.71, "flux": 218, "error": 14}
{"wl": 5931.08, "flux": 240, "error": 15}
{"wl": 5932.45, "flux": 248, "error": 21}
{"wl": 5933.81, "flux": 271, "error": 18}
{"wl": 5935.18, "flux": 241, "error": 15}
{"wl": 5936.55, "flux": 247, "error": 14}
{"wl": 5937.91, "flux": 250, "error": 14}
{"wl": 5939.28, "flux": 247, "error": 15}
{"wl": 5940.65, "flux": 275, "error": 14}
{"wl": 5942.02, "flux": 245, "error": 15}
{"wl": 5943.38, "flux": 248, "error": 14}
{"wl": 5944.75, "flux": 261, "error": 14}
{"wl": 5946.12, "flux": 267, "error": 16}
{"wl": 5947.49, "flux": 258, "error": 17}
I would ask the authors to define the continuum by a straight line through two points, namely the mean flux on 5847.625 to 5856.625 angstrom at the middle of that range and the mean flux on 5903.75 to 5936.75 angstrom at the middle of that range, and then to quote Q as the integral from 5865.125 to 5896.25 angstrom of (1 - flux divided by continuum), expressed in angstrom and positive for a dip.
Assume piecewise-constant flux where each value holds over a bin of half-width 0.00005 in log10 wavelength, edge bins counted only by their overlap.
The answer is 1.93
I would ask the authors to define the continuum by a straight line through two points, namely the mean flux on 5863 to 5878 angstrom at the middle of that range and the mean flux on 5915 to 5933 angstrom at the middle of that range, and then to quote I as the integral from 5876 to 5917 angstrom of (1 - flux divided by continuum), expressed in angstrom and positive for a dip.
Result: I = 4.7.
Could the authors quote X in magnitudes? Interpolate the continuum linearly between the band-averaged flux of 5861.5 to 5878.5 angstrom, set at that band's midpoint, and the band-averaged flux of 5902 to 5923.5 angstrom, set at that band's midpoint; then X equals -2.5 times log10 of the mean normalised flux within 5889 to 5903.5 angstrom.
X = 0.236 mag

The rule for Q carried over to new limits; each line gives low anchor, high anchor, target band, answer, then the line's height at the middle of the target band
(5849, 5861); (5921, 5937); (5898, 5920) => 0.1 angstrom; 242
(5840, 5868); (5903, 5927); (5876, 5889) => 1.4 angstrom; 244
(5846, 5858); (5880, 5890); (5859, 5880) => -3.4 angstrom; 221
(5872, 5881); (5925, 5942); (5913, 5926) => 0.2 angstrom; 249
